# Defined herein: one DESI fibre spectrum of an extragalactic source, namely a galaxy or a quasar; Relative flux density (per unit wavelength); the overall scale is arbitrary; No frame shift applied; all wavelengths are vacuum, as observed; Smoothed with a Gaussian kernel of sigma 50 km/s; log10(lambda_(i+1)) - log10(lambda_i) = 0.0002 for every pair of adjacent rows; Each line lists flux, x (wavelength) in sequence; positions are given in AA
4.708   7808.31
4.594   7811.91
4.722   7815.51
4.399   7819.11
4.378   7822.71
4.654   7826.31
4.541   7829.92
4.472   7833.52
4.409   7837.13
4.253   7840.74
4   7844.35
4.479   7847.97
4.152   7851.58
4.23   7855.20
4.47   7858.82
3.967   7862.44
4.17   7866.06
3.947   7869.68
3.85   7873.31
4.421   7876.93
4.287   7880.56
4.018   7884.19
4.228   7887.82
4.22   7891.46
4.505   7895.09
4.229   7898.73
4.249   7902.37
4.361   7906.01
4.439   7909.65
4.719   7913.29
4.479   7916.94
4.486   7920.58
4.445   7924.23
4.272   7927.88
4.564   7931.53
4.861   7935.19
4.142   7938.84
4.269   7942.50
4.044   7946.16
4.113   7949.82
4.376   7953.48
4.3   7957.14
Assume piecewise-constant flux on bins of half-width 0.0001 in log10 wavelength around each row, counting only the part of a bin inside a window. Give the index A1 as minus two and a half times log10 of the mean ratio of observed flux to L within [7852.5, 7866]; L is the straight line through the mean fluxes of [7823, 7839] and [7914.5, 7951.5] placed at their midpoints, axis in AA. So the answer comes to 0.06 mag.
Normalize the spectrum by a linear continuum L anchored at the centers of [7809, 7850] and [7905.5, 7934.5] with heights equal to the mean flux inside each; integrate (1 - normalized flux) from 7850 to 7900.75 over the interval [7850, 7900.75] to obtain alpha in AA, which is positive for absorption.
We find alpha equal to 3.2 AA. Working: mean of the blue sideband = 4.45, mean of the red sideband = 4.49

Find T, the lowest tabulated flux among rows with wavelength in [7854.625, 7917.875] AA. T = 3.85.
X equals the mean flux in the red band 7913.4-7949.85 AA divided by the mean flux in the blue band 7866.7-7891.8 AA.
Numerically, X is 1.1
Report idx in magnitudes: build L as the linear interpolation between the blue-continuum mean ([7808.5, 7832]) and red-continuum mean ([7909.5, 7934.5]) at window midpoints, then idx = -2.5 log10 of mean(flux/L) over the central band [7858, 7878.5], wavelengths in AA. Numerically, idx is 0.10 mag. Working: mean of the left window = 4.56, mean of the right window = 4.51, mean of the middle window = 4.12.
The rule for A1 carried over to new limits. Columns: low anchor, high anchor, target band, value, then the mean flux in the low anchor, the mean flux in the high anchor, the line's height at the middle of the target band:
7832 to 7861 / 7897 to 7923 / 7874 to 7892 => 0.04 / 4.3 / 4.43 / 4.37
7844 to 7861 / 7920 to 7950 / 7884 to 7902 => 0.02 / 4.28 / 4.36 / 4.32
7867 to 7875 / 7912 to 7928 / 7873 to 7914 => -0.03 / 3.93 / 4.49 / 4.19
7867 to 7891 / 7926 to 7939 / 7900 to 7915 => -0.03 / 4.13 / 4.5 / 4.33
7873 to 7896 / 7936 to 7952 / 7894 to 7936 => -0.06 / 4.23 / 4.19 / 4.21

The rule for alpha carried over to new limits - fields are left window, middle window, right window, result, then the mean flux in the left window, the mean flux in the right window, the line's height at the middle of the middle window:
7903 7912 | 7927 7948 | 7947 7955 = -0.4 AA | 4.4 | 4.22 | 4.27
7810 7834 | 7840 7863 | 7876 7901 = 1.0 AA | 4.54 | 4.27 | 4.42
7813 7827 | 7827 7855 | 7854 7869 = 0.2 AA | 4.53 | 4.19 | 4.36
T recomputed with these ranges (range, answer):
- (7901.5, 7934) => 4.249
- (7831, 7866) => 3.967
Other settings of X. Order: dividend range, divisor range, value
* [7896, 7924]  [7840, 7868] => 1.05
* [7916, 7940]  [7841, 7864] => 1.06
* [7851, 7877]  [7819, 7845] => 0.94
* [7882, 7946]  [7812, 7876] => 1.01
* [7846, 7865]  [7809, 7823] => 0.93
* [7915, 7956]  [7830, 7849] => 1.01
